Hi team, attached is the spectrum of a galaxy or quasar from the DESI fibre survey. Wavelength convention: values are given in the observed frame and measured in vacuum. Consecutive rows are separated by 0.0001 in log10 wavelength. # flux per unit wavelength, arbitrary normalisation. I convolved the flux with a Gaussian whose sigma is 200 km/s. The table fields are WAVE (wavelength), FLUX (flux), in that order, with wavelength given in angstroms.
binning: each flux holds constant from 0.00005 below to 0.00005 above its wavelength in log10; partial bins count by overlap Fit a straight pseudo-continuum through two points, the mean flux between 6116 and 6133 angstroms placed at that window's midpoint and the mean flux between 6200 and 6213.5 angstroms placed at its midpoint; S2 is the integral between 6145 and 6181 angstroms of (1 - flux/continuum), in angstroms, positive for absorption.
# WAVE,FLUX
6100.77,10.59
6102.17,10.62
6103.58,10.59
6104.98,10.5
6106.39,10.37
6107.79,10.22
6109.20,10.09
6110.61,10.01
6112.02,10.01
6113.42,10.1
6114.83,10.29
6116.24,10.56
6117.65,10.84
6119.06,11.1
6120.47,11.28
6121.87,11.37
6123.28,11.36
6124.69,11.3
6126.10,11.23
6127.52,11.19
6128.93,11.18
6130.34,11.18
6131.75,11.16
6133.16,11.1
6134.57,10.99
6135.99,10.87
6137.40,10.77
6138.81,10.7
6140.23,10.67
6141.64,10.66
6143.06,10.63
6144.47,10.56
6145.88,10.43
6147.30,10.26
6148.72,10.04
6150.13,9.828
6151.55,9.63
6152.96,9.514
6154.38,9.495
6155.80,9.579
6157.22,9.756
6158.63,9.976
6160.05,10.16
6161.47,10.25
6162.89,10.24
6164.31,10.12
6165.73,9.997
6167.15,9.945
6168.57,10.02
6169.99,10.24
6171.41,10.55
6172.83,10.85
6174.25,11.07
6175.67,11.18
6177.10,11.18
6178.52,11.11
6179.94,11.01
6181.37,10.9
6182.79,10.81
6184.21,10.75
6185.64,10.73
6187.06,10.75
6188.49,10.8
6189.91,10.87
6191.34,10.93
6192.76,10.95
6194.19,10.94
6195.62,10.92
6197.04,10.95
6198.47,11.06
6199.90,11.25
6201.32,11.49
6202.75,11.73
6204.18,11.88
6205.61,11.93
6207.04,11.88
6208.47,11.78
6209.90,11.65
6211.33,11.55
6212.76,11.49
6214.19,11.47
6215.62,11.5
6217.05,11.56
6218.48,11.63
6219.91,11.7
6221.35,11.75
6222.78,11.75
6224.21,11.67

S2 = 3.61 angstroms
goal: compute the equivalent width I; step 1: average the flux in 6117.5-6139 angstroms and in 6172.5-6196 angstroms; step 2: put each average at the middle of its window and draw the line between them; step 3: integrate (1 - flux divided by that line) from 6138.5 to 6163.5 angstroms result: 2.08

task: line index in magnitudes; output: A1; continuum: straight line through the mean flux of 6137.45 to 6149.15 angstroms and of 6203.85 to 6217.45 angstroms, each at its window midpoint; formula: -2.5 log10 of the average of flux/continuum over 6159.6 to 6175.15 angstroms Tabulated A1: 0.06 mag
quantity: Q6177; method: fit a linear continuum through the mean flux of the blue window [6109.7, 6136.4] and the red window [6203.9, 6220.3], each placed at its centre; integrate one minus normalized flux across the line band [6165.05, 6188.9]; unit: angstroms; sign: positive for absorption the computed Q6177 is 1.39 angstroms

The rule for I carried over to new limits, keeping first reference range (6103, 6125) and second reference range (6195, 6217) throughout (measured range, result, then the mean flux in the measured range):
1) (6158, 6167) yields 0.8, 10.1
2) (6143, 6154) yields 0.9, 10.1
